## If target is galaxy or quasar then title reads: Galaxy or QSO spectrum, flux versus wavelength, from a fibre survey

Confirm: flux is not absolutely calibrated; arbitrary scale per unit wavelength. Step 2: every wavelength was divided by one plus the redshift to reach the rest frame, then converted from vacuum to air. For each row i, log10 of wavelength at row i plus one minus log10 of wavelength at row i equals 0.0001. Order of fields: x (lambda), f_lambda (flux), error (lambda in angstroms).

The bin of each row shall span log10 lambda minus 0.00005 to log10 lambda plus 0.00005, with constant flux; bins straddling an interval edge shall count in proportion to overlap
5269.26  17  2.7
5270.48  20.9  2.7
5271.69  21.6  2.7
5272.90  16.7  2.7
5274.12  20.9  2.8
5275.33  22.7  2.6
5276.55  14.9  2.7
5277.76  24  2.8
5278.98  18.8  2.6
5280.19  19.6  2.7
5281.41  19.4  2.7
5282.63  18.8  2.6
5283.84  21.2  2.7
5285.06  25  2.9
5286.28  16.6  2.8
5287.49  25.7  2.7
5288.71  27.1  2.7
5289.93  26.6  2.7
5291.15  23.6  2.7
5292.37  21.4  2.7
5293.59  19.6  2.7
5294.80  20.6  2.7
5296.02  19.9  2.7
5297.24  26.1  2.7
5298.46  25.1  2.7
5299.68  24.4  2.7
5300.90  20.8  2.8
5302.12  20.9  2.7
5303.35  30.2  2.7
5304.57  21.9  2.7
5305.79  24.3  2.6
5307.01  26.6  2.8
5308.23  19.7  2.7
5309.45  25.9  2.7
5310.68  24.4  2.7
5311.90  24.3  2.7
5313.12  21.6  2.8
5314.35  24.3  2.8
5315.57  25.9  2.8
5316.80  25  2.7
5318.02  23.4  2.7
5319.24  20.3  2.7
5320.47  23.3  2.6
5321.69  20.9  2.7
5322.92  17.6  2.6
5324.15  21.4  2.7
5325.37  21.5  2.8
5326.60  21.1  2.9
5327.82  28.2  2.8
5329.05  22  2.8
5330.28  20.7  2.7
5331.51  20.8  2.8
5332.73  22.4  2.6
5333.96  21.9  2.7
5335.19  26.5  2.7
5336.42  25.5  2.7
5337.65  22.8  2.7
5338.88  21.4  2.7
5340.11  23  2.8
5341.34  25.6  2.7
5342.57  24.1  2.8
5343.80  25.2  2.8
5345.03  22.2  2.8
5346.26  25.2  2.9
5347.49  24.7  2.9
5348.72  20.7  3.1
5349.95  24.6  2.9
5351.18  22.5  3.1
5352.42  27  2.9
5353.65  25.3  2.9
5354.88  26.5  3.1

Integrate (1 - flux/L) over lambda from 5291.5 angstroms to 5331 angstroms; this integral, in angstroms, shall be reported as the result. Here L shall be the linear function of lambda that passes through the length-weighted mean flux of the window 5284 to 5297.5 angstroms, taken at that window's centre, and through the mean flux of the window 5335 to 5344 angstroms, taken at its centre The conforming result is 0.7 angstroms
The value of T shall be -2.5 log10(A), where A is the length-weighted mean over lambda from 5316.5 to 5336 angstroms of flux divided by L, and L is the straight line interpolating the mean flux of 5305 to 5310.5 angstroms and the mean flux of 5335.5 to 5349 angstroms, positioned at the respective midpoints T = 0.08 mag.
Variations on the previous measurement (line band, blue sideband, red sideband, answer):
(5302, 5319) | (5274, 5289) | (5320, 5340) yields -0.11 mag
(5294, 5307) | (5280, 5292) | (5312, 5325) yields -0.05 mag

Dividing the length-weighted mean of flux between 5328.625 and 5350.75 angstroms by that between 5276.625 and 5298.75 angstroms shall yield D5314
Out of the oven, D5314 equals 1.1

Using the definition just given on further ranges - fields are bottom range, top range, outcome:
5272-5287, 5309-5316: 1.22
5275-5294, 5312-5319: 1.11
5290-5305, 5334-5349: 1.04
